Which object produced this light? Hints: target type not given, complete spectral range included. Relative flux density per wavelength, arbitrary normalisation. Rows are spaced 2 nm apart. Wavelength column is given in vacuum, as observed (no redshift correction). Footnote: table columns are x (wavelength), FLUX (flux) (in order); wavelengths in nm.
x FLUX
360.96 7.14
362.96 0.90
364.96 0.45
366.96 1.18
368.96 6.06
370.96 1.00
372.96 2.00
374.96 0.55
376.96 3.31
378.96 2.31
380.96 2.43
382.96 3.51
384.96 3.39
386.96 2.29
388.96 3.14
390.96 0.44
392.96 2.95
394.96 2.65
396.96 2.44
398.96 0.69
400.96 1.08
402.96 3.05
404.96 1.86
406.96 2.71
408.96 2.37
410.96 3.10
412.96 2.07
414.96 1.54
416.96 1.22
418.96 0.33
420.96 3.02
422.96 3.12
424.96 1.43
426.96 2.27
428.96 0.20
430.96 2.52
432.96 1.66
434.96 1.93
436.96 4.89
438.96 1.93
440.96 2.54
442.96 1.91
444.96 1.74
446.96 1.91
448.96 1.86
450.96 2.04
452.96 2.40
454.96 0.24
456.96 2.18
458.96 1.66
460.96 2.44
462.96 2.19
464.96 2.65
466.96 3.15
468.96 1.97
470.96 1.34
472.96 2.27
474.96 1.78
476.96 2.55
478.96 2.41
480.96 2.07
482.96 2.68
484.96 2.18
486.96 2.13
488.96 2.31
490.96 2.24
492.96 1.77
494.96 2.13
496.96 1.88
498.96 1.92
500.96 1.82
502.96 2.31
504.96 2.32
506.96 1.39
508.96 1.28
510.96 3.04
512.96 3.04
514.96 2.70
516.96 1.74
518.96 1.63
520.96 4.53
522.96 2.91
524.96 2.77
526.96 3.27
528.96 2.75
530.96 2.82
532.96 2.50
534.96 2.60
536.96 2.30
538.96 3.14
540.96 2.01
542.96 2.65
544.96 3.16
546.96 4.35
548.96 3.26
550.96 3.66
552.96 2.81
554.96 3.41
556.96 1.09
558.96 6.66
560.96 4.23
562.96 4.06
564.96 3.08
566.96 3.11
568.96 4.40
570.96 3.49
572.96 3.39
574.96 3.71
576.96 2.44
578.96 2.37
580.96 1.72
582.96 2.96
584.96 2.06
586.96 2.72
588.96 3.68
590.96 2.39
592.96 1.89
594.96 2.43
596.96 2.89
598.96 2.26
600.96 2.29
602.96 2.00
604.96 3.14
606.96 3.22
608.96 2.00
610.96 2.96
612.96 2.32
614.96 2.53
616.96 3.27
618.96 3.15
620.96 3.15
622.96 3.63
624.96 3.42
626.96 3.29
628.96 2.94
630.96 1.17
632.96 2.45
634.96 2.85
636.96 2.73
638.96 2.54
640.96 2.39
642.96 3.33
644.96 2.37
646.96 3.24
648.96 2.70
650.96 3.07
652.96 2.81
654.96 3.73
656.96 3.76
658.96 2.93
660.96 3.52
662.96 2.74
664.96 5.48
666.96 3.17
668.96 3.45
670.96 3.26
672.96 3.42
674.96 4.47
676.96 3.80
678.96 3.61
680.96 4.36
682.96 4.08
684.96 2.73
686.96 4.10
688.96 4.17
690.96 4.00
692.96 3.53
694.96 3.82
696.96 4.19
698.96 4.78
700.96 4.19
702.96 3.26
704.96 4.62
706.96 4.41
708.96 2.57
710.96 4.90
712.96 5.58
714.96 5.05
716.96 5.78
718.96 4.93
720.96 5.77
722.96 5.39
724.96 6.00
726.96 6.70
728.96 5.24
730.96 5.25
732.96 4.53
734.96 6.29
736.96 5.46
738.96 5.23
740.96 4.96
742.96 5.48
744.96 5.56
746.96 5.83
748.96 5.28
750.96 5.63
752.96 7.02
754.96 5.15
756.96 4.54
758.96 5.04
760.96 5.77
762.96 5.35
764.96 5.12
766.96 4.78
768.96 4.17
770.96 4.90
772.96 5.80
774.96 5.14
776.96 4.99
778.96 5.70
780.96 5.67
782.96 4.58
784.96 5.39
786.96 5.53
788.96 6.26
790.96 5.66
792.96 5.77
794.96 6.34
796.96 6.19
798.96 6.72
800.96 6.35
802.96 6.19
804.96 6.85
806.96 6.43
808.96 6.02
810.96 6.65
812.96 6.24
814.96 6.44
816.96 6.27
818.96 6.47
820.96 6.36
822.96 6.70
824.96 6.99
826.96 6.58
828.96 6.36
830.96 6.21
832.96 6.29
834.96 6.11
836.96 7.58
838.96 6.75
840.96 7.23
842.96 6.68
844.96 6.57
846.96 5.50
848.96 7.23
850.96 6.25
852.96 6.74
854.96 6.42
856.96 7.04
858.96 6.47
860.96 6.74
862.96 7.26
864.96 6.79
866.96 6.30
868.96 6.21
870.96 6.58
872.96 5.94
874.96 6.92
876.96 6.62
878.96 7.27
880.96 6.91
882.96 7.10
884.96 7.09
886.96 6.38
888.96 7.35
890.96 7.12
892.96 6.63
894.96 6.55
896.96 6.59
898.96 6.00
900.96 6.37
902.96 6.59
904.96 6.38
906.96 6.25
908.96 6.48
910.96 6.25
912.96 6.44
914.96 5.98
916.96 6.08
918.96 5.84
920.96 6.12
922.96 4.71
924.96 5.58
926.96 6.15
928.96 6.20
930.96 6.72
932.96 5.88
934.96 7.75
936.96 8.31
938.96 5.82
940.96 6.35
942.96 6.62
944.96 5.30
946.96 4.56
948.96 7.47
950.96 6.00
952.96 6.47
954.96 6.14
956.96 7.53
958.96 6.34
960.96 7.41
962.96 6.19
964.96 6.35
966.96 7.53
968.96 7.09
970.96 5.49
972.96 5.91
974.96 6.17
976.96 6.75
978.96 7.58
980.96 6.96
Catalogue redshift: 0.785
